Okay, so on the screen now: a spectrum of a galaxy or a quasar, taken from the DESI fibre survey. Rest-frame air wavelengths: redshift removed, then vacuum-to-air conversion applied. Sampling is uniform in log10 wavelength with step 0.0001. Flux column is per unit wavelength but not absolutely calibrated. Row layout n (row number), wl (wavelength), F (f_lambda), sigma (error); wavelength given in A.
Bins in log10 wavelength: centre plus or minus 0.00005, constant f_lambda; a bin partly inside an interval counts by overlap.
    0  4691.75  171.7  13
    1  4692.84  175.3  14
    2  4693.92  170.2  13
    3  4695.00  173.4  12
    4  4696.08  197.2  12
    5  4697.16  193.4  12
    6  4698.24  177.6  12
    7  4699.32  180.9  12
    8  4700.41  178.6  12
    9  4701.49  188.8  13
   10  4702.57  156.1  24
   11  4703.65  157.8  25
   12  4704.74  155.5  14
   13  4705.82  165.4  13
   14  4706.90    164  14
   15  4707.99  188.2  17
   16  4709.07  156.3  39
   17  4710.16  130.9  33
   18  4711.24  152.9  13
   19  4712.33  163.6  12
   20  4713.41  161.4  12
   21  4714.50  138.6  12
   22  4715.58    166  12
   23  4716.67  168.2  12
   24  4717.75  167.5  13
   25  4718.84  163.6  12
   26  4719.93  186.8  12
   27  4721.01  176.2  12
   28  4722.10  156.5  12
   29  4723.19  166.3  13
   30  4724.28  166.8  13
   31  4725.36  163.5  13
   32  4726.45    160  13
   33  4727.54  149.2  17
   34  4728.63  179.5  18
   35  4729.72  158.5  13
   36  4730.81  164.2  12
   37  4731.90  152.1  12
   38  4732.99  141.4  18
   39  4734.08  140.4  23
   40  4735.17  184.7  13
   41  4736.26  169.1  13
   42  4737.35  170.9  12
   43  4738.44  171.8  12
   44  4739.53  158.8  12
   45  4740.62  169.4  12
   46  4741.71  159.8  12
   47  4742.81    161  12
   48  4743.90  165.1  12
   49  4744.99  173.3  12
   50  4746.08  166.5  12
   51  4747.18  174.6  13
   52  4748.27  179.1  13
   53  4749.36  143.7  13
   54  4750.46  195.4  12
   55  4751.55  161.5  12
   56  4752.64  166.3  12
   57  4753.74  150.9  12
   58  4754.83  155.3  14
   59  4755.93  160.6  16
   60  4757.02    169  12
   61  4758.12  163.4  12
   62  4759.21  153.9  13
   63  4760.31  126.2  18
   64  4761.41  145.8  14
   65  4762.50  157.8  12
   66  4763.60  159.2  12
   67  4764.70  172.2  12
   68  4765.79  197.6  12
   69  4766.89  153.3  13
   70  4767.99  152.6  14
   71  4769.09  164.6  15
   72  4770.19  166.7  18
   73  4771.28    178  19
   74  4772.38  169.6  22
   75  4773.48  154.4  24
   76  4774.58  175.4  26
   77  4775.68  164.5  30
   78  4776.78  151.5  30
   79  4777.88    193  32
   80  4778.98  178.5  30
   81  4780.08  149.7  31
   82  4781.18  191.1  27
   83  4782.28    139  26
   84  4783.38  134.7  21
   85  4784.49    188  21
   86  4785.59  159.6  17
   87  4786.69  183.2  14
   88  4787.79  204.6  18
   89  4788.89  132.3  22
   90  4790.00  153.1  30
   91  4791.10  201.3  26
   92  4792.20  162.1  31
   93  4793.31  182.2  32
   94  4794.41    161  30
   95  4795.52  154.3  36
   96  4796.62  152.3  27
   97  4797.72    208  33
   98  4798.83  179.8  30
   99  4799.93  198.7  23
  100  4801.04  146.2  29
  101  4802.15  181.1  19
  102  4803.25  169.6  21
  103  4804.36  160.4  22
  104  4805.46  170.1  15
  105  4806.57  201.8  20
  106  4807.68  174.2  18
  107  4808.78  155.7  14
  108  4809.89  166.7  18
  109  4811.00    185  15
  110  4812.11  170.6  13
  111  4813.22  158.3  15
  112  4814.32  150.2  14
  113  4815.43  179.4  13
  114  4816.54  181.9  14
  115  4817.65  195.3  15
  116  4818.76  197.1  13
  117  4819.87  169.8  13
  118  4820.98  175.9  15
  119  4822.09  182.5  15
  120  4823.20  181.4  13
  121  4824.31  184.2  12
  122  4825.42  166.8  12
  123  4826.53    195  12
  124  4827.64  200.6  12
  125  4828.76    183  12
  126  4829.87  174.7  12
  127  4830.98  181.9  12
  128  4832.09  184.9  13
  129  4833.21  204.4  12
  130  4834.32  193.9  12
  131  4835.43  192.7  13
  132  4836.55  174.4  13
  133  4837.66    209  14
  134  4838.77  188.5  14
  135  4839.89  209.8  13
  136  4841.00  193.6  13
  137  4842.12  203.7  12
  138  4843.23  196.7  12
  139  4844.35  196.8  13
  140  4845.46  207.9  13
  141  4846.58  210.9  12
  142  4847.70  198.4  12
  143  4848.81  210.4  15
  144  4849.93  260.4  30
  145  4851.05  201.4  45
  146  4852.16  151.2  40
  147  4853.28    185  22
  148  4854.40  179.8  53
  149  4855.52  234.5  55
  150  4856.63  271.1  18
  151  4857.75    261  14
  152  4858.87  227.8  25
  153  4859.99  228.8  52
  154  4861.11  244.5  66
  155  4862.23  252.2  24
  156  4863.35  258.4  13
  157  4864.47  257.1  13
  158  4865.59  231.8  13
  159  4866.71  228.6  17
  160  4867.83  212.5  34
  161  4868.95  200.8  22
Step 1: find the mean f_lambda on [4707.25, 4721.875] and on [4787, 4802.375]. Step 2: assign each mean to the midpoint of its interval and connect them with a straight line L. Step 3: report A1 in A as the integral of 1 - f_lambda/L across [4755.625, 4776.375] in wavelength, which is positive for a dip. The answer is 0.8 A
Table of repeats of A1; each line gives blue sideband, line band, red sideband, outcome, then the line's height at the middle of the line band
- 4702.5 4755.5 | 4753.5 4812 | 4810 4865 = 4.5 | 181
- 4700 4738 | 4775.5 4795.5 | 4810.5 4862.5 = 1.6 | 182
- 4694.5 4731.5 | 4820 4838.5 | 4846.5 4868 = 2.4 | 214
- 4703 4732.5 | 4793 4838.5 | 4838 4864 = 5.2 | 202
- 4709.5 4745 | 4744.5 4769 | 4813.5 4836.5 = 0.9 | 169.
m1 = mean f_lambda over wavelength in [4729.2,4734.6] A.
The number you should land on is 151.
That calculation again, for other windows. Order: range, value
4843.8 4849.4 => 205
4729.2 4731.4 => 161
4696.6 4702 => 184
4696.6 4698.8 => 186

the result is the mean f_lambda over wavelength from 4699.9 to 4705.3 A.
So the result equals 167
